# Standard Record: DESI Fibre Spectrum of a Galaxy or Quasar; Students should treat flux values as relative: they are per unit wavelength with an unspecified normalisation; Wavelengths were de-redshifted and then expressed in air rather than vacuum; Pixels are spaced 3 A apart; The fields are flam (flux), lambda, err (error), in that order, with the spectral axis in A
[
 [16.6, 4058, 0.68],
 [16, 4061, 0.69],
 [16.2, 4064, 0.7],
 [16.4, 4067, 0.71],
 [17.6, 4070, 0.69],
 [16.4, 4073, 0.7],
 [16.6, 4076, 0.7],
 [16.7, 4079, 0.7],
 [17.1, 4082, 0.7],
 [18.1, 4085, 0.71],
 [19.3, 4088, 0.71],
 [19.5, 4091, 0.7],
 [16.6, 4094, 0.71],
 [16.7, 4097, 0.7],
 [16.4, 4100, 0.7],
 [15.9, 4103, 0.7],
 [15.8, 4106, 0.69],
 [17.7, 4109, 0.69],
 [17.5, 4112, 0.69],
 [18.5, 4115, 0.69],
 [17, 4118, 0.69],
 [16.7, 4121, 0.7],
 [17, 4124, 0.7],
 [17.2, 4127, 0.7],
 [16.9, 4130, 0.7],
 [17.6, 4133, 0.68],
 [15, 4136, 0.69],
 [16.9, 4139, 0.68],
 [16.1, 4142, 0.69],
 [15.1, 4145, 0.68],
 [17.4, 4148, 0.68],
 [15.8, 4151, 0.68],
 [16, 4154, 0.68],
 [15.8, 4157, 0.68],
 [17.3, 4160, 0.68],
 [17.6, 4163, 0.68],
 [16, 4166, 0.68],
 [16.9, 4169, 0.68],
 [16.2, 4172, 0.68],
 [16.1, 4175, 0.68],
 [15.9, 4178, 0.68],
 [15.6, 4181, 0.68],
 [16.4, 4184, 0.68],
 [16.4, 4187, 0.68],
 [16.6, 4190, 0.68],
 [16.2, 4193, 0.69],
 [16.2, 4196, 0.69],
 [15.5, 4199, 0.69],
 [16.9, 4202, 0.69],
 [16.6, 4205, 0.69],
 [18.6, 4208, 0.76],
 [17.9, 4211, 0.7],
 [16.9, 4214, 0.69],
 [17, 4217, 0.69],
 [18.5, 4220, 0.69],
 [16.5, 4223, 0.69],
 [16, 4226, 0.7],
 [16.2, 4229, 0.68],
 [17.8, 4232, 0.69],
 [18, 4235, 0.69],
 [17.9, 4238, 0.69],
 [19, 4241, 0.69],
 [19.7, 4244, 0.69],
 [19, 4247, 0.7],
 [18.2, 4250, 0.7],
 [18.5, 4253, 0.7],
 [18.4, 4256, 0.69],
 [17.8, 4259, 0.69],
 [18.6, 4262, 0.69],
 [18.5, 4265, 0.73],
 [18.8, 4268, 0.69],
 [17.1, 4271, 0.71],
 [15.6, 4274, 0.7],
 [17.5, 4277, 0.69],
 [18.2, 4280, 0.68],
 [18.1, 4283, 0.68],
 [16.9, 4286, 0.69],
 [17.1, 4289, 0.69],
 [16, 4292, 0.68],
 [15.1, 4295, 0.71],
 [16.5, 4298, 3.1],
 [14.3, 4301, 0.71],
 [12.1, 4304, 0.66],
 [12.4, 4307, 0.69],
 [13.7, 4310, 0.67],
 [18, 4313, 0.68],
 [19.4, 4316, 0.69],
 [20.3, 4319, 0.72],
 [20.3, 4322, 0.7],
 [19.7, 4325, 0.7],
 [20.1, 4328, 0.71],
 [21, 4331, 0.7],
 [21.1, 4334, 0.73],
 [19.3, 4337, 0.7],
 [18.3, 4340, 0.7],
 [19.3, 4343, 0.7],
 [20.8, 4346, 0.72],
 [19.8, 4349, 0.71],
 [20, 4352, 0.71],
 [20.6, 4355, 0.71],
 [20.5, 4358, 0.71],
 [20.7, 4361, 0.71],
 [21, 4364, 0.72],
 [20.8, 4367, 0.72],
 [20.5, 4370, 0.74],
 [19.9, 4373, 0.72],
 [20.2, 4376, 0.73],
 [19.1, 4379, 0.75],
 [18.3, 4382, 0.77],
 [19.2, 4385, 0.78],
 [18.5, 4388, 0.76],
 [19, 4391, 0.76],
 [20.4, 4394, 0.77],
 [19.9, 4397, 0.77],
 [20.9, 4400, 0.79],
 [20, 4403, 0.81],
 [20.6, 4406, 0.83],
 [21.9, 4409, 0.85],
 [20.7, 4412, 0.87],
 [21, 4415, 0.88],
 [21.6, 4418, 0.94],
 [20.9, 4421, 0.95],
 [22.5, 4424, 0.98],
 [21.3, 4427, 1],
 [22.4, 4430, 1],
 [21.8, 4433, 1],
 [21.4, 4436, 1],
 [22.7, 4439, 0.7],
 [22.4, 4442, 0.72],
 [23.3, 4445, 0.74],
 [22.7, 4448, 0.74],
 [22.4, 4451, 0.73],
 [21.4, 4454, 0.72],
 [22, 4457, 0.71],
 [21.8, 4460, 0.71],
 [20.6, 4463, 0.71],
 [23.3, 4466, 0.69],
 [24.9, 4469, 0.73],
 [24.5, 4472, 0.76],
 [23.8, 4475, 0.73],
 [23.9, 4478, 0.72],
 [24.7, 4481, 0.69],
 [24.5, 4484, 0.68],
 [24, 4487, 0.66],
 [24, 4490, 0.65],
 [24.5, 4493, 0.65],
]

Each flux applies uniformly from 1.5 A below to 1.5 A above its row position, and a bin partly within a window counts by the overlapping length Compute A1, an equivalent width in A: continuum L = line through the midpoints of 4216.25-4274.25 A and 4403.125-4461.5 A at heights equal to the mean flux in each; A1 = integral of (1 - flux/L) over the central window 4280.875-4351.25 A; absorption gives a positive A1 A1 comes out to 5.7 A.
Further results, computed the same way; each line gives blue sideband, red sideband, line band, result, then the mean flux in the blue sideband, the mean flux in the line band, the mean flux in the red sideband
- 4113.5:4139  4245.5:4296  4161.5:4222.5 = 2.1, 17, 16.7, 17.6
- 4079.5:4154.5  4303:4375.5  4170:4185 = 1.3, 17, 16.1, 19.2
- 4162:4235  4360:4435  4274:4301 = 2.5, 16.7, 16.7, 20.5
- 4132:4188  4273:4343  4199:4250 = -2.4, 16.3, 17.6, 17.5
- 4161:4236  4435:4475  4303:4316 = 3.1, 16.7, 14.7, 22.6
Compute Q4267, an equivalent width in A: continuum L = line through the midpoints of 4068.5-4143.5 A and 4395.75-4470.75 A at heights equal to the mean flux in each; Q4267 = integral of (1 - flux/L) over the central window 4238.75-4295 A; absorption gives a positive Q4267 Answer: 4.4 A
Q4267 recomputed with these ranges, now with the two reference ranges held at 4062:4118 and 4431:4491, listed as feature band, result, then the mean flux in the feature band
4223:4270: 3.7 A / 18.1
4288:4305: 4.3 A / 15.2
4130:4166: 3.3 A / 16.4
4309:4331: 1.8 A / 19.1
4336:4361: 1.6 A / 19.9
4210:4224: 1.3 A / 17.4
